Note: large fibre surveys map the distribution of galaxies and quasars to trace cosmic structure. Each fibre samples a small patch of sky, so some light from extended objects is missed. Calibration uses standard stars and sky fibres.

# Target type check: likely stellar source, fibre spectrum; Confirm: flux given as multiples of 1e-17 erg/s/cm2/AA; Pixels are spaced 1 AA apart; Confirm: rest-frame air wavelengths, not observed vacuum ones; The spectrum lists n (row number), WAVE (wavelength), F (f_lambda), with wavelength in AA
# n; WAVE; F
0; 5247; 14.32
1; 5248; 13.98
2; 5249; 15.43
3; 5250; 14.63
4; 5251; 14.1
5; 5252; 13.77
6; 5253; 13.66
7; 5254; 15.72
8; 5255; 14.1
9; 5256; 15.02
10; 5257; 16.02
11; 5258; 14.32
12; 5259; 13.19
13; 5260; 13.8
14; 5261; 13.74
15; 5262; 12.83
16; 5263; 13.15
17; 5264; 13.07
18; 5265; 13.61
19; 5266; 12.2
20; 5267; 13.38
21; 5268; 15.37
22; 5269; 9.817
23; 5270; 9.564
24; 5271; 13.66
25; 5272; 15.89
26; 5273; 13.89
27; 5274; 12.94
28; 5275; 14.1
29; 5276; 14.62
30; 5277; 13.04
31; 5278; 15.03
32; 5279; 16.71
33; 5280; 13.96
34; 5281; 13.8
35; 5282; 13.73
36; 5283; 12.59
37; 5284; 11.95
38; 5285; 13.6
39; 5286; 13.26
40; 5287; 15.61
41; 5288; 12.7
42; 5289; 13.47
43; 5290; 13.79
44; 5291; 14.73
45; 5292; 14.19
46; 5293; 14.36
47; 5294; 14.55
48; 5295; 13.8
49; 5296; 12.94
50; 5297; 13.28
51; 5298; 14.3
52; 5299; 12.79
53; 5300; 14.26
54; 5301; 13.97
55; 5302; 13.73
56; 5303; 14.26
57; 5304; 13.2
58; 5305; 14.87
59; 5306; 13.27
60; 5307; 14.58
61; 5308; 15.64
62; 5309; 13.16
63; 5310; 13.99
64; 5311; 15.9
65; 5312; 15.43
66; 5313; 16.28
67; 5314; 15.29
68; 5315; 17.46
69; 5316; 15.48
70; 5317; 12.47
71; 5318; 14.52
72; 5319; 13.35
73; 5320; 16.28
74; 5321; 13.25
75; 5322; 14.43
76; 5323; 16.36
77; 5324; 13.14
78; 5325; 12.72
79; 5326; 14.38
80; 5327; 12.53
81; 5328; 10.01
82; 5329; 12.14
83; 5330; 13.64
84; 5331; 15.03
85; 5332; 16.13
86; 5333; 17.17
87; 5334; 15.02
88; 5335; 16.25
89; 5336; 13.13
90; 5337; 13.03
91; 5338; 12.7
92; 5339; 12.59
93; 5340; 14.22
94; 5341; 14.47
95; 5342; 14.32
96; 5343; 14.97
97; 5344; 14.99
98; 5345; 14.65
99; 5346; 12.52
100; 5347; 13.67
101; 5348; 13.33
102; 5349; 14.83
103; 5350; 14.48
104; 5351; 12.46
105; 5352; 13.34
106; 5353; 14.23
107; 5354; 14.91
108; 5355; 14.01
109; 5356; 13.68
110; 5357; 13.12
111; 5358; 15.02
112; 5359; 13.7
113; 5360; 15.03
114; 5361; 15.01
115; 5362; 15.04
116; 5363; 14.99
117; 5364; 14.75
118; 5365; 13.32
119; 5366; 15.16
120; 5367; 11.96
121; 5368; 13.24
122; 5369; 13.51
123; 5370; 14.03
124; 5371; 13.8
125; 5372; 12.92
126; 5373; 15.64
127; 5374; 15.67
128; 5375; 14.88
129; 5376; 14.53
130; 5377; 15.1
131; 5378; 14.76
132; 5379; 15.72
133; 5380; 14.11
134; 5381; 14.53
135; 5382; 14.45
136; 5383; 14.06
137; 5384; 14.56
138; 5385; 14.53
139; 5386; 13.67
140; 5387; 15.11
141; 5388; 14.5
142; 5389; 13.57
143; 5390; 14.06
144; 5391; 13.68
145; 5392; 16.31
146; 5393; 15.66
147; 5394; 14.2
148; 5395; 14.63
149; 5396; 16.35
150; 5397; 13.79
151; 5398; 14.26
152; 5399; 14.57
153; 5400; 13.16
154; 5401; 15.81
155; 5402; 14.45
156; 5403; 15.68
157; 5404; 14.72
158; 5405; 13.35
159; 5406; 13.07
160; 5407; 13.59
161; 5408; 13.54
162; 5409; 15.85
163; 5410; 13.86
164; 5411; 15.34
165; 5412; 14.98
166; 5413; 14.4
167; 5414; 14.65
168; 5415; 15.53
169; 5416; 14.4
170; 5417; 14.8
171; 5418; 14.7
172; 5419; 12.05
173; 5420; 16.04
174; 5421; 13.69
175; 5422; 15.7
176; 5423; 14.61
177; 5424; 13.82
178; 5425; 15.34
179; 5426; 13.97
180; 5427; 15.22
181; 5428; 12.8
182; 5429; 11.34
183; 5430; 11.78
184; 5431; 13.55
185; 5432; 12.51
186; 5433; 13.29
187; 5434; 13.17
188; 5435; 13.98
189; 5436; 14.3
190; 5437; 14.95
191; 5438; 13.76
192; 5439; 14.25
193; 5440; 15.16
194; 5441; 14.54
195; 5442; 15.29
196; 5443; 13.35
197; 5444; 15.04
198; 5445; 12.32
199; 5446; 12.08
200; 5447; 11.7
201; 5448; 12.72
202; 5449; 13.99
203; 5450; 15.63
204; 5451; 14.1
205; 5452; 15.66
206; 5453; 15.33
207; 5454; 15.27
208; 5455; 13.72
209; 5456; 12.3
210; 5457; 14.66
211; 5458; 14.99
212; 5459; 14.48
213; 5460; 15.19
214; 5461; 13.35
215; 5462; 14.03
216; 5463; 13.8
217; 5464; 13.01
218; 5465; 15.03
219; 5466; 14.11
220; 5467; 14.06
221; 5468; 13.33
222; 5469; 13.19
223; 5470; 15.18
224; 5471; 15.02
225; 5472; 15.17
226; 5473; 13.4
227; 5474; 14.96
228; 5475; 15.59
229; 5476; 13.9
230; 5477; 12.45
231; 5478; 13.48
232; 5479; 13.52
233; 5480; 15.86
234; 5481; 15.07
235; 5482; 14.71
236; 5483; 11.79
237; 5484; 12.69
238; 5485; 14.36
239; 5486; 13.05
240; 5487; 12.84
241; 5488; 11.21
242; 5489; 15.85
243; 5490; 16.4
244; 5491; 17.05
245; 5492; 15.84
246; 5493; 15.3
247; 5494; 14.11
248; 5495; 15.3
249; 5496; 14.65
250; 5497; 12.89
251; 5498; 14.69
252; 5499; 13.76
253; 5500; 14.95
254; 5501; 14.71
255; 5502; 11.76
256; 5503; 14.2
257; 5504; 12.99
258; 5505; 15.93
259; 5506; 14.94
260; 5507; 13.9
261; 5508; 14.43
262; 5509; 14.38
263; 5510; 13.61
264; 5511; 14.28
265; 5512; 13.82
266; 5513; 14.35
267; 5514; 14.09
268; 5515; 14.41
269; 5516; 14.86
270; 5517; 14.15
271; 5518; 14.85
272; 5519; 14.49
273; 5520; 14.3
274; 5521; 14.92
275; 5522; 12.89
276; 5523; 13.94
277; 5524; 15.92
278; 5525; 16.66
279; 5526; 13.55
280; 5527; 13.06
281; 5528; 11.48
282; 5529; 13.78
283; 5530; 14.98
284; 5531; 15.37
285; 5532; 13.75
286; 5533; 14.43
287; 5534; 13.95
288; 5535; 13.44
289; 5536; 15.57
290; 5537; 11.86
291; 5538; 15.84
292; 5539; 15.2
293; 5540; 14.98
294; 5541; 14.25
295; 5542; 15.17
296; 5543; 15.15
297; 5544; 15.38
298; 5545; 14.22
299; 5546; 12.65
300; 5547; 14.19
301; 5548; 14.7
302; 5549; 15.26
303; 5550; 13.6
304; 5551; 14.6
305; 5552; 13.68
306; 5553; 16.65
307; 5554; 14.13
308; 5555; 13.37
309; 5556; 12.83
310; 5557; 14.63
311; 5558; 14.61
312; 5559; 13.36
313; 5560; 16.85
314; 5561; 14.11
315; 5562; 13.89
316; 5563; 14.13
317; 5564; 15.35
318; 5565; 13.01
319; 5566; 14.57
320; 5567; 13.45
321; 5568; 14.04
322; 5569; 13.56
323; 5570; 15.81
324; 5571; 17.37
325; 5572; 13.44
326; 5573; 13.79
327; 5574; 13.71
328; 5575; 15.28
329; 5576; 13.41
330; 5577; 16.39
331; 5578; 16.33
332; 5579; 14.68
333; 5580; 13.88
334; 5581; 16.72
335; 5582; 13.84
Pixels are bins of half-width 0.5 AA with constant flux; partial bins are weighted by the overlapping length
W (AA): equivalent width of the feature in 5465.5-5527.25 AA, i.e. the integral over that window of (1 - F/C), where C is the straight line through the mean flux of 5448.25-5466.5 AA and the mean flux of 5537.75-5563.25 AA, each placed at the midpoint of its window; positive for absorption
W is 0.6 AA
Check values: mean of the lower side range 14.3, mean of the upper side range 14.5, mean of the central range 14.3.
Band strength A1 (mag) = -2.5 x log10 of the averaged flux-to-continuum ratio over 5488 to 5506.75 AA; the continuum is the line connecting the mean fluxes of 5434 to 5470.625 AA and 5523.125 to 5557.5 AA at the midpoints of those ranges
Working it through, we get -0.03 mag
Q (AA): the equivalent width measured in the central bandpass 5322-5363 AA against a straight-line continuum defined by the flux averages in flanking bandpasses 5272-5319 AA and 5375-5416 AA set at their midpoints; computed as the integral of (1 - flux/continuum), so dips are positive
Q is 0.84 AA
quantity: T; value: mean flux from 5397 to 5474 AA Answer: 14.1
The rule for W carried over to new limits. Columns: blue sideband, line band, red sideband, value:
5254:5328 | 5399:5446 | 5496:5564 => 0.0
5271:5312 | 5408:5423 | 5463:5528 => -0.5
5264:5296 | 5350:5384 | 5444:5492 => -1.0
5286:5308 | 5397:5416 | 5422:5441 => -0.8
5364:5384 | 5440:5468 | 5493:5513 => 0.3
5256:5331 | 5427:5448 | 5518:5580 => 1.1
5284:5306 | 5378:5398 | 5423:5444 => -1.1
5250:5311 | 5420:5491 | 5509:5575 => 0.7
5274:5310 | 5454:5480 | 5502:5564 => 0.2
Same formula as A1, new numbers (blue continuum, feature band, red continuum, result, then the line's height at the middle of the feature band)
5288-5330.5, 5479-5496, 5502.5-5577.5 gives -0.010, 14.3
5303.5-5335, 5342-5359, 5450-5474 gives 0.031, 14.4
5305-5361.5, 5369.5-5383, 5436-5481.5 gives -0.029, 14.2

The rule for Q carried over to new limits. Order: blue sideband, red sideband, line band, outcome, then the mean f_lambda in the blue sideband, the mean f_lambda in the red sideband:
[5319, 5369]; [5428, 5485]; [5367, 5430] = -1.8 AA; 14.1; 13.9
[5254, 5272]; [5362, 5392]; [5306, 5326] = -1.1 AA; 13.5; 14.3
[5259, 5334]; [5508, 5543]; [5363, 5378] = -0.2 AA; 13.9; 14.3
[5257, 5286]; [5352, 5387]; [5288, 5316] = -1.1 AA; 13.5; 14.3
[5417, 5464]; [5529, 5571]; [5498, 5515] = 0.1 AA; 14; 14.4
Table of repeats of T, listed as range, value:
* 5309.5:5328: 14.5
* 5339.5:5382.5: 14.3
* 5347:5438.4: 14.3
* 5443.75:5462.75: 14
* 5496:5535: 14.2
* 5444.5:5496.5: 14.2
